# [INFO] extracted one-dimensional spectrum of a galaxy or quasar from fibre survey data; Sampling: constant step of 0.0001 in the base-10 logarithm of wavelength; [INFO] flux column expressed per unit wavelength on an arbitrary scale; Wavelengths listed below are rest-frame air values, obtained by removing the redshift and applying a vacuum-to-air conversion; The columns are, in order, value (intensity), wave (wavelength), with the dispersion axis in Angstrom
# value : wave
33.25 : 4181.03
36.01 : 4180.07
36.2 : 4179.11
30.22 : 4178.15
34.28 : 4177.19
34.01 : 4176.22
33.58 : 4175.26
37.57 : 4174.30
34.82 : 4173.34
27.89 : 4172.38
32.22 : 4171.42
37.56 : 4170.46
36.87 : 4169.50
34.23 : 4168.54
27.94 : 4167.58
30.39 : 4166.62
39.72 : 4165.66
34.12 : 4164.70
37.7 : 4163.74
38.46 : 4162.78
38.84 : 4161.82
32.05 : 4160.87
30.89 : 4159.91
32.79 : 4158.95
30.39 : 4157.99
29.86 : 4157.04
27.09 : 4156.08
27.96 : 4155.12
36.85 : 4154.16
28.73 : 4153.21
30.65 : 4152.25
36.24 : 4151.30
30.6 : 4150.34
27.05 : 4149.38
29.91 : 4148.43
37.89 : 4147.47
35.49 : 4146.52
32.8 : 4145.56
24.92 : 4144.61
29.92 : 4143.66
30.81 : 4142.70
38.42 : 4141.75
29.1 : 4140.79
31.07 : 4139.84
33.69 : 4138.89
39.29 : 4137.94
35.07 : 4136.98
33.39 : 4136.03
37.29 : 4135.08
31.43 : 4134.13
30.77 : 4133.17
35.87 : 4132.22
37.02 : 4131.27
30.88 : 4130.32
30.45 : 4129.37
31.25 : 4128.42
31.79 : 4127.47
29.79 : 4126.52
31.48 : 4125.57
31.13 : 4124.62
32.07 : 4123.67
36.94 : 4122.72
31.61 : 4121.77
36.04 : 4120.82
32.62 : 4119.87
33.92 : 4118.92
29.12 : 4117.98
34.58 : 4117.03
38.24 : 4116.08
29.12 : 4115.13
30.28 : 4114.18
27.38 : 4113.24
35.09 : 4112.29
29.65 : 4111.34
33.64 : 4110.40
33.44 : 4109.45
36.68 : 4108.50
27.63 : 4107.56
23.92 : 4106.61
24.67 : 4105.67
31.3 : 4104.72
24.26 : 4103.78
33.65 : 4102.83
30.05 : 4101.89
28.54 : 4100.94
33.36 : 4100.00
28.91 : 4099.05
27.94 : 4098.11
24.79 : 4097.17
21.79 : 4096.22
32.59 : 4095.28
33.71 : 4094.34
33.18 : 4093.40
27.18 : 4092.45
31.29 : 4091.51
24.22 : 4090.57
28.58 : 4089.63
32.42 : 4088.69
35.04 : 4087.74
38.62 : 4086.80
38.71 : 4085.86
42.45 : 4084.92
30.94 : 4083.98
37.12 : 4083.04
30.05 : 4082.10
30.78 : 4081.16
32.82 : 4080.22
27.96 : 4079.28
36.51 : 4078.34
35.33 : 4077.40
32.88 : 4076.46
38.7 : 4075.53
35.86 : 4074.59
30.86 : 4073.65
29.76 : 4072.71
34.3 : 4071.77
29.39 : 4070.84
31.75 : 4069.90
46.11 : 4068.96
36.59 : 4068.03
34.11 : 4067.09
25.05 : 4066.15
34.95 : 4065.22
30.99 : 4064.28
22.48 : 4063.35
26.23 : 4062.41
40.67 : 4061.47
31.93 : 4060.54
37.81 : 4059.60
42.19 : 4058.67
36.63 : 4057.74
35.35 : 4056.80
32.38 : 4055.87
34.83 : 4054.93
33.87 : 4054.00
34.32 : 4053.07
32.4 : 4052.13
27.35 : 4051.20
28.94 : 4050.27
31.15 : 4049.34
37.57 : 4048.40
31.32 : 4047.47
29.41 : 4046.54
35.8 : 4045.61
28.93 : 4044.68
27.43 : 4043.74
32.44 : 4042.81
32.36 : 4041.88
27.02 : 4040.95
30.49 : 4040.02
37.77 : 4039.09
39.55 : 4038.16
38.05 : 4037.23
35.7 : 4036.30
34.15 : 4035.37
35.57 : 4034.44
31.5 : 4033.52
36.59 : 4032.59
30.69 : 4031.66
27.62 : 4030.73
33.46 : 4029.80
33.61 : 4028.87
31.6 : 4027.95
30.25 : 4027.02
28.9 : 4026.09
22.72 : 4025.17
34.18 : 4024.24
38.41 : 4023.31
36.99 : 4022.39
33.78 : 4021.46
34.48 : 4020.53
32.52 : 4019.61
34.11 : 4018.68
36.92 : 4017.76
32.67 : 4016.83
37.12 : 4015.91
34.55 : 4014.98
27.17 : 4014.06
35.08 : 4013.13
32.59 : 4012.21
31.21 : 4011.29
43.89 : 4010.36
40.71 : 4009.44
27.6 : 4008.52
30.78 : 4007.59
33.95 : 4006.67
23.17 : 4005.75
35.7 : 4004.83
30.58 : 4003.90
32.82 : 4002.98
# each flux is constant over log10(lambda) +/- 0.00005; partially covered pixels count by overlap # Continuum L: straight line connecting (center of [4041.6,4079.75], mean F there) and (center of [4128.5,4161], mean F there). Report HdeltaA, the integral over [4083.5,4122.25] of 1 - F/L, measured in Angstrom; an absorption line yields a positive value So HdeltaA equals 1.7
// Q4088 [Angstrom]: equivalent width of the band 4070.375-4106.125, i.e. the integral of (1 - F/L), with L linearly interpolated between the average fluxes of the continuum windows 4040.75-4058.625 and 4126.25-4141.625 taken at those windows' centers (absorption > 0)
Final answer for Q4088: 1.3 Angstrom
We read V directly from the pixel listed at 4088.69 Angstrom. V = 32.42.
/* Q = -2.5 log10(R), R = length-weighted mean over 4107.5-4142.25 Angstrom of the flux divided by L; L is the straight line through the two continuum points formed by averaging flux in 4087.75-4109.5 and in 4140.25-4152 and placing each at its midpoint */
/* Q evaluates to -0.08 mag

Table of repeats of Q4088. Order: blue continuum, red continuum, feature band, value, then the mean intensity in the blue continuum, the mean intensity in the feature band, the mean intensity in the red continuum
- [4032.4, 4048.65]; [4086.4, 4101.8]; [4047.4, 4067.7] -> -0.38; 33.3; 32.9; 30.1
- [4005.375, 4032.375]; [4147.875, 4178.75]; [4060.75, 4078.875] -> -0.22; 32.8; 33.3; 32.9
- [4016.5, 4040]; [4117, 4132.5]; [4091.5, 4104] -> 1.34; 33.6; 29.4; 32.7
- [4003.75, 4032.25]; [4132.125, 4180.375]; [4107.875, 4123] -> 0.06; 32.8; 32.9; 33.1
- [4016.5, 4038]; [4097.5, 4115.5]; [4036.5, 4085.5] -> -2.25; 33.3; 33.3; 29.9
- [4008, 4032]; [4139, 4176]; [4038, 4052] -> 0.60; 33.2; 31.7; 32.7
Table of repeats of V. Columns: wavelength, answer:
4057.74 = 36.63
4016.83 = 32.67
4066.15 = 25.05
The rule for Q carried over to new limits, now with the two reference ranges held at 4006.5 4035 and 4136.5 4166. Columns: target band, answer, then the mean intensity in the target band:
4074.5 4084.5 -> -0.01 mag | 33.5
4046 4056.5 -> 0.03 mag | 32.2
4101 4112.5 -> 0.10 mag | 30.2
